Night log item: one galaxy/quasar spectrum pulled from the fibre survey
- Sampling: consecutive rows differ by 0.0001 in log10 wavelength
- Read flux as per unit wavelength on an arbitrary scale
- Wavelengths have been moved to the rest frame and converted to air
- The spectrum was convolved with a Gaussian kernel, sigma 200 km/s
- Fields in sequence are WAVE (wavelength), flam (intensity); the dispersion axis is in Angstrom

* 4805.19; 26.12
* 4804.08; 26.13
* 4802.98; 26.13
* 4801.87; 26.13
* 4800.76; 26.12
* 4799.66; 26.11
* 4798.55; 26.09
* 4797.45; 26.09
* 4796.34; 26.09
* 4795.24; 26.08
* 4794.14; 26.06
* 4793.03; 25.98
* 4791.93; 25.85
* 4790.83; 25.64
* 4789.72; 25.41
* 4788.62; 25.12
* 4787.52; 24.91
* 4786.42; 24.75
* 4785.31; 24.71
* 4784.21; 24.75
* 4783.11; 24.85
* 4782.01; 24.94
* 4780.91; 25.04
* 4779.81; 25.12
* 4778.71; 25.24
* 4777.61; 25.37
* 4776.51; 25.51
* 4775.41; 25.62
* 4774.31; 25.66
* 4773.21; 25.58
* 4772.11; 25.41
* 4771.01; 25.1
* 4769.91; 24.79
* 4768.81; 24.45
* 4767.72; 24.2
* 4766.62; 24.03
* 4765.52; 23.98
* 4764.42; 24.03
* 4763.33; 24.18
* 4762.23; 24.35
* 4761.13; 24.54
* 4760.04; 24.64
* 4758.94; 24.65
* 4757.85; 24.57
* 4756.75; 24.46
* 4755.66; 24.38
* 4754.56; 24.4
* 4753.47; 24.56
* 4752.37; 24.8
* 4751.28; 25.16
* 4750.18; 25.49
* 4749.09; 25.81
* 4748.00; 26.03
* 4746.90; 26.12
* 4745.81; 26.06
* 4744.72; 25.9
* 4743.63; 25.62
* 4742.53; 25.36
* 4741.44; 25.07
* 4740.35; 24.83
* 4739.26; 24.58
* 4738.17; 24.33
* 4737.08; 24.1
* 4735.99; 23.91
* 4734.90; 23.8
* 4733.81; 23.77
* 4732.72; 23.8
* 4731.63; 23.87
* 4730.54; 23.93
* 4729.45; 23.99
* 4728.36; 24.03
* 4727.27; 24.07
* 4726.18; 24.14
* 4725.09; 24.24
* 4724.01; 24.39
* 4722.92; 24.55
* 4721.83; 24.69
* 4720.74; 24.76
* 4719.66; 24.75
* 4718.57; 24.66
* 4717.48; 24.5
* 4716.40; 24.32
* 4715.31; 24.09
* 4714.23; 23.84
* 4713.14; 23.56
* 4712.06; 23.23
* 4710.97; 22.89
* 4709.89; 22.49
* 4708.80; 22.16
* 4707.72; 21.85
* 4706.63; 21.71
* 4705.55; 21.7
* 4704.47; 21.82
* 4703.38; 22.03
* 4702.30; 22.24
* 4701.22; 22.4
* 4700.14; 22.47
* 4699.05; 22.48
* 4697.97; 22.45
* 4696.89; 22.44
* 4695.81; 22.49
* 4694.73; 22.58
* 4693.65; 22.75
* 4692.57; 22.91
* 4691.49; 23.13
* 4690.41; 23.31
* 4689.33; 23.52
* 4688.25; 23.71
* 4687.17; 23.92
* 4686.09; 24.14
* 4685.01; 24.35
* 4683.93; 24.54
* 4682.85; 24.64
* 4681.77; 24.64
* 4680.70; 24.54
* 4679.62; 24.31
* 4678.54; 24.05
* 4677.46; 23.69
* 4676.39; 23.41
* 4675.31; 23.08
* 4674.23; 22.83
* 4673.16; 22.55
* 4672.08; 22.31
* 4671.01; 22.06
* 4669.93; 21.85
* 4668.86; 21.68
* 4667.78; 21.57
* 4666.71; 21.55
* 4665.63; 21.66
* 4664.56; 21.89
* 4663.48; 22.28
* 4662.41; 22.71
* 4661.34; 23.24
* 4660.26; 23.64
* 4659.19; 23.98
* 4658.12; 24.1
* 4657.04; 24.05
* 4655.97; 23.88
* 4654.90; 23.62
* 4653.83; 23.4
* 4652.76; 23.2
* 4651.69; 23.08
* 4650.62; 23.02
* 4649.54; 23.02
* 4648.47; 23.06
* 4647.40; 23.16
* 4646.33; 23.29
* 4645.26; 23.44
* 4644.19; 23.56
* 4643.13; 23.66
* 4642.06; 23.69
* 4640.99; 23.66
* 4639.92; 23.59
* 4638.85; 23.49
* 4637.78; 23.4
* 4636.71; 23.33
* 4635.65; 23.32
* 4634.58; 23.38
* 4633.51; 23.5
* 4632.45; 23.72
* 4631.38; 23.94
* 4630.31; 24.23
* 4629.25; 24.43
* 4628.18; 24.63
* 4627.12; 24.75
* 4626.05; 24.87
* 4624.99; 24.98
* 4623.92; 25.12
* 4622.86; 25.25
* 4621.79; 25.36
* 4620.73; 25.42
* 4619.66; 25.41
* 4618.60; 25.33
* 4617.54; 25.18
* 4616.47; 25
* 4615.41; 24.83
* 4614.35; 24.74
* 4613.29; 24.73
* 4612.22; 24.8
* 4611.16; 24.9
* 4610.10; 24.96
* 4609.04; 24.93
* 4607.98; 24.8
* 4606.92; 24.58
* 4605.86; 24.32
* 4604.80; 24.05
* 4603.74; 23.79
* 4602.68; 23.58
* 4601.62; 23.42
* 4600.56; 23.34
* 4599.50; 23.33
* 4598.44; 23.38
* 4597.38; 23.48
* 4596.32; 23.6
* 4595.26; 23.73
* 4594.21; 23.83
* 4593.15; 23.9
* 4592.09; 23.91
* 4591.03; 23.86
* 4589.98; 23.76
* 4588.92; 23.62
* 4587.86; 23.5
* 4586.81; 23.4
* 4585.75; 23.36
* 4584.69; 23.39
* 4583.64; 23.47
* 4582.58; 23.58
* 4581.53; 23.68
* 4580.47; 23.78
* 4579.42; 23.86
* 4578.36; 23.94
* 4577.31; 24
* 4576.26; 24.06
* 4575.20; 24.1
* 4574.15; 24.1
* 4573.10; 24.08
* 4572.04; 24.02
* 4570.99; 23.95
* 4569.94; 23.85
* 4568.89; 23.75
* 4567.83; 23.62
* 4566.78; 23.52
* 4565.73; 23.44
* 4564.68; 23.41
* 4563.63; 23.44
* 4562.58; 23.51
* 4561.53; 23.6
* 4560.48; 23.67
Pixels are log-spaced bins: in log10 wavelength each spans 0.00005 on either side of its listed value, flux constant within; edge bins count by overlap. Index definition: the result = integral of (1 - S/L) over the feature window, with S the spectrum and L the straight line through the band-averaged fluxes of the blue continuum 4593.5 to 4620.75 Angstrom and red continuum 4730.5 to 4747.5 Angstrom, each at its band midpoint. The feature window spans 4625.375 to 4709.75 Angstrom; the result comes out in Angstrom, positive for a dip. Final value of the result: 4.6 Angstrom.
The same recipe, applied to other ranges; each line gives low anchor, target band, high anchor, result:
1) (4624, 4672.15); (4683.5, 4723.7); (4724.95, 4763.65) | 1.4 Angstrom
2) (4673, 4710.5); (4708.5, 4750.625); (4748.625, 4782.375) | -0.8 Angstrom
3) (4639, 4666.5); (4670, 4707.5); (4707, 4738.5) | 0.8 Angstrom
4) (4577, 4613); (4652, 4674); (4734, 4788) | 1.4 Angstrom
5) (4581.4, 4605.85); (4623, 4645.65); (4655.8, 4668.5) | -0.8 Angstrom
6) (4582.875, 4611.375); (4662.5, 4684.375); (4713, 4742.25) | 1.0 Angstrom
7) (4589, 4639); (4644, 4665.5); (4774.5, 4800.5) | 1.1 Angstrom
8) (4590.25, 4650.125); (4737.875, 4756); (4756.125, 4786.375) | -0.4 Angstrom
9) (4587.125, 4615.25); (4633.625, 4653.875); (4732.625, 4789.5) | 0.8 Angstrom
